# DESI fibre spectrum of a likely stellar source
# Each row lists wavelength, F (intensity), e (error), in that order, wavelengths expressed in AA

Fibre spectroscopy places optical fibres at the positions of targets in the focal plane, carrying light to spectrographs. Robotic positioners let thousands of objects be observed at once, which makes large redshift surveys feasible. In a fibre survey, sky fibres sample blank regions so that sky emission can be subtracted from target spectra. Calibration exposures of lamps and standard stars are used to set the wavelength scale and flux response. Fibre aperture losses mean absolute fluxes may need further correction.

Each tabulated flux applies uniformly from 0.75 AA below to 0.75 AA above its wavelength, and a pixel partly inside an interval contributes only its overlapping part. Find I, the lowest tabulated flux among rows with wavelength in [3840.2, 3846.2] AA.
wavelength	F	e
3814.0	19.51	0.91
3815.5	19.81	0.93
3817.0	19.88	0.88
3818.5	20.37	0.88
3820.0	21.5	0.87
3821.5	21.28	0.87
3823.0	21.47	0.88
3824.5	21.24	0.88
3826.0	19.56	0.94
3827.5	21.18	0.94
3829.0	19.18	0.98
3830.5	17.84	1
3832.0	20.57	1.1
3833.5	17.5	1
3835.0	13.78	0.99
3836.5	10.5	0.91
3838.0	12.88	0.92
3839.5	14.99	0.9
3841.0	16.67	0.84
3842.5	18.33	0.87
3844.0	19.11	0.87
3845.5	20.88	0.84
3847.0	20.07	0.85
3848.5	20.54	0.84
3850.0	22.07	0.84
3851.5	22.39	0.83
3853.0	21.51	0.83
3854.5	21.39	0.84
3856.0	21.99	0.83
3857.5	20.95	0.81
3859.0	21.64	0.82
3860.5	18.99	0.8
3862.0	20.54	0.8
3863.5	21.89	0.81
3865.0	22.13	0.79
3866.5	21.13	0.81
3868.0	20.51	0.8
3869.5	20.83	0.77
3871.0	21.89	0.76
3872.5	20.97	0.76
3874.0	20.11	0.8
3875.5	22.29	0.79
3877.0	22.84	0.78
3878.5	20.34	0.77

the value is 16.67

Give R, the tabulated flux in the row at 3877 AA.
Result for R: 22.84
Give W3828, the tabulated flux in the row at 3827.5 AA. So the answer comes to 21.18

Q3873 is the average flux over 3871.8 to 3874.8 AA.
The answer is 20.6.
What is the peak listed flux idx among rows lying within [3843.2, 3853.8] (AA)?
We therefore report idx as 22.39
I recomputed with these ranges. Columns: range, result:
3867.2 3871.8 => 20.51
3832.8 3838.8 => 10.5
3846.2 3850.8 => 20.07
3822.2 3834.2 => 17.5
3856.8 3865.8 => 18.99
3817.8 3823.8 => 20.37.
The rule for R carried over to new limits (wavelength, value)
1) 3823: 21.47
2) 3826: 19.56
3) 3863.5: 21.89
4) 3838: 12.88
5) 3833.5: 17.5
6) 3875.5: 22.29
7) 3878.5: 20.34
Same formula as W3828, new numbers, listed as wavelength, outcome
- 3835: 13.78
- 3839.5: 14.99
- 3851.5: 22.39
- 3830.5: 17.84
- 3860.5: 18.99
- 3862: 20.54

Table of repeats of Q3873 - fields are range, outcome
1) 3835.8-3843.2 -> 14.7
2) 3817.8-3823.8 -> 21.2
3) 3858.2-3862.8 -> 20.4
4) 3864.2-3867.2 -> 21.6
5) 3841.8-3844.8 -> 18.8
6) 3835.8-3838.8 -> 11.8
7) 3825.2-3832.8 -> 19.7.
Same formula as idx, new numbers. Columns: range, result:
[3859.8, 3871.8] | 22.13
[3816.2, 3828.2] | 21.5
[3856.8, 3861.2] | 21.64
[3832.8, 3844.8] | 19.11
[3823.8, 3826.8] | 21.24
